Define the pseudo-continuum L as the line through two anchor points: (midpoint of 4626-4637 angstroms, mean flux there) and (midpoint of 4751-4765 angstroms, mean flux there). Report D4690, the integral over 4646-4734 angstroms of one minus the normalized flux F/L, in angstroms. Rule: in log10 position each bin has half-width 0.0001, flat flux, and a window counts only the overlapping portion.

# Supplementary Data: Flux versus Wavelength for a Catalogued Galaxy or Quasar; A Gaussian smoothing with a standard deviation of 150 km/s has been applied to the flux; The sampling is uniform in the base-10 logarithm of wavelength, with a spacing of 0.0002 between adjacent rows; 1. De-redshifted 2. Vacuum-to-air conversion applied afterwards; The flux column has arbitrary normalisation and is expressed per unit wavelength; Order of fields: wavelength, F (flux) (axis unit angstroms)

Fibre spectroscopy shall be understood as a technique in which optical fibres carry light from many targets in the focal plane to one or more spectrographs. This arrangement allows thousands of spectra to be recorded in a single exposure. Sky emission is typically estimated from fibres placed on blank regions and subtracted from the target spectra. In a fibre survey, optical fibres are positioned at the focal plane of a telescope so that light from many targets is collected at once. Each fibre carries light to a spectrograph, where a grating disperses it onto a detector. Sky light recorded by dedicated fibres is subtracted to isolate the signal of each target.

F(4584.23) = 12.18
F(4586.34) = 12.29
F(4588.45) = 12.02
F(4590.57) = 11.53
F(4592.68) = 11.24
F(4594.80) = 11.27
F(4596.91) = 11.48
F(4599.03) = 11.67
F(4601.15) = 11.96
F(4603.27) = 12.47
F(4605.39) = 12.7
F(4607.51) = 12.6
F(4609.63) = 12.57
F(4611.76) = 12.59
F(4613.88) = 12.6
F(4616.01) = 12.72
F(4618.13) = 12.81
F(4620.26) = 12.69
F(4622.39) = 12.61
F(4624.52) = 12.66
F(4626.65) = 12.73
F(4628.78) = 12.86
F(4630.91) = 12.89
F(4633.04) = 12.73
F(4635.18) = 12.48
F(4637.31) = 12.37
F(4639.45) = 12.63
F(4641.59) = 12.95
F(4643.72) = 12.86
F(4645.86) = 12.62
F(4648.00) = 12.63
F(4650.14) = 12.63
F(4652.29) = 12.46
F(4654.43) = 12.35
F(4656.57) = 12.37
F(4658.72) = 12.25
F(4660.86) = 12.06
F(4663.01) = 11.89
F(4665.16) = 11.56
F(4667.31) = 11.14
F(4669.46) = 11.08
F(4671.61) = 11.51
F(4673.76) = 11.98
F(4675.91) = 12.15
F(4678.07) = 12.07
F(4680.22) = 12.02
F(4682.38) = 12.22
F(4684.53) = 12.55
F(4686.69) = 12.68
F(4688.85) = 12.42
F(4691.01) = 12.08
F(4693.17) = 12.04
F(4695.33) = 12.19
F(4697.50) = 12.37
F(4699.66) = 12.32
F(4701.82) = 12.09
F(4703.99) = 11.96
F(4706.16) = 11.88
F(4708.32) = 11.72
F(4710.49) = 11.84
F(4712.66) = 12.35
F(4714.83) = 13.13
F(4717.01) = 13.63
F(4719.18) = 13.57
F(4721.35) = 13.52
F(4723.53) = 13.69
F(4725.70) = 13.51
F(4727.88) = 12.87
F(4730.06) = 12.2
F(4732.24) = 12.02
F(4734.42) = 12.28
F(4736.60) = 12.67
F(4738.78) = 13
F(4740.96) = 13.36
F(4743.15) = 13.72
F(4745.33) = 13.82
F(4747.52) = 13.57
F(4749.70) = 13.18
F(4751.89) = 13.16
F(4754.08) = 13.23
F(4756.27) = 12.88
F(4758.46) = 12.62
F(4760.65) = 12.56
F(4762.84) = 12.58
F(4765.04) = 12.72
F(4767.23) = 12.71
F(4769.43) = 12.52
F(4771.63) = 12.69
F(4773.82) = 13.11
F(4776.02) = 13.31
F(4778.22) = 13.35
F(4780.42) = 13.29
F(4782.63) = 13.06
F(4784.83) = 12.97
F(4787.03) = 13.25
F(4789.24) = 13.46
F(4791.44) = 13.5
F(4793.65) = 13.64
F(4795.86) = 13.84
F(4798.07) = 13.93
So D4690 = 3.0 angstroms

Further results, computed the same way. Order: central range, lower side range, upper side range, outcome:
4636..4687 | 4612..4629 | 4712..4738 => 2.4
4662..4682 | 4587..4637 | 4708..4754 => 1.5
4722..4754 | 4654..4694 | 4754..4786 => -1.2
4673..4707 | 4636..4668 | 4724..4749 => 1.2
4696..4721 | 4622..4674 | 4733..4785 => 0.5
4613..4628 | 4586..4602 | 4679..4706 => -1.1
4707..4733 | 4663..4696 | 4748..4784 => -0.9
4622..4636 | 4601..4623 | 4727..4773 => -0.1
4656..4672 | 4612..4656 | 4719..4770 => 1.3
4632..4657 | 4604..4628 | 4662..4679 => -0.9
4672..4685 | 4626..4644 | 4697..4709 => 0.2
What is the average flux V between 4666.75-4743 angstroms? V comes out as 12.4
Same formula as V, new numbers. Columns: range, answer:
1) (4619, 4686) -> 12.3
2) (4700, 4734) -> 12.6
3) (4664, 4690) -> 11.9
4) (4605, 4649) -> 12.7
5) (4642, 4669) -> 12.2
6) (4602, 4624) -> 12.6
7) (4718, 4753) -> 13.1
